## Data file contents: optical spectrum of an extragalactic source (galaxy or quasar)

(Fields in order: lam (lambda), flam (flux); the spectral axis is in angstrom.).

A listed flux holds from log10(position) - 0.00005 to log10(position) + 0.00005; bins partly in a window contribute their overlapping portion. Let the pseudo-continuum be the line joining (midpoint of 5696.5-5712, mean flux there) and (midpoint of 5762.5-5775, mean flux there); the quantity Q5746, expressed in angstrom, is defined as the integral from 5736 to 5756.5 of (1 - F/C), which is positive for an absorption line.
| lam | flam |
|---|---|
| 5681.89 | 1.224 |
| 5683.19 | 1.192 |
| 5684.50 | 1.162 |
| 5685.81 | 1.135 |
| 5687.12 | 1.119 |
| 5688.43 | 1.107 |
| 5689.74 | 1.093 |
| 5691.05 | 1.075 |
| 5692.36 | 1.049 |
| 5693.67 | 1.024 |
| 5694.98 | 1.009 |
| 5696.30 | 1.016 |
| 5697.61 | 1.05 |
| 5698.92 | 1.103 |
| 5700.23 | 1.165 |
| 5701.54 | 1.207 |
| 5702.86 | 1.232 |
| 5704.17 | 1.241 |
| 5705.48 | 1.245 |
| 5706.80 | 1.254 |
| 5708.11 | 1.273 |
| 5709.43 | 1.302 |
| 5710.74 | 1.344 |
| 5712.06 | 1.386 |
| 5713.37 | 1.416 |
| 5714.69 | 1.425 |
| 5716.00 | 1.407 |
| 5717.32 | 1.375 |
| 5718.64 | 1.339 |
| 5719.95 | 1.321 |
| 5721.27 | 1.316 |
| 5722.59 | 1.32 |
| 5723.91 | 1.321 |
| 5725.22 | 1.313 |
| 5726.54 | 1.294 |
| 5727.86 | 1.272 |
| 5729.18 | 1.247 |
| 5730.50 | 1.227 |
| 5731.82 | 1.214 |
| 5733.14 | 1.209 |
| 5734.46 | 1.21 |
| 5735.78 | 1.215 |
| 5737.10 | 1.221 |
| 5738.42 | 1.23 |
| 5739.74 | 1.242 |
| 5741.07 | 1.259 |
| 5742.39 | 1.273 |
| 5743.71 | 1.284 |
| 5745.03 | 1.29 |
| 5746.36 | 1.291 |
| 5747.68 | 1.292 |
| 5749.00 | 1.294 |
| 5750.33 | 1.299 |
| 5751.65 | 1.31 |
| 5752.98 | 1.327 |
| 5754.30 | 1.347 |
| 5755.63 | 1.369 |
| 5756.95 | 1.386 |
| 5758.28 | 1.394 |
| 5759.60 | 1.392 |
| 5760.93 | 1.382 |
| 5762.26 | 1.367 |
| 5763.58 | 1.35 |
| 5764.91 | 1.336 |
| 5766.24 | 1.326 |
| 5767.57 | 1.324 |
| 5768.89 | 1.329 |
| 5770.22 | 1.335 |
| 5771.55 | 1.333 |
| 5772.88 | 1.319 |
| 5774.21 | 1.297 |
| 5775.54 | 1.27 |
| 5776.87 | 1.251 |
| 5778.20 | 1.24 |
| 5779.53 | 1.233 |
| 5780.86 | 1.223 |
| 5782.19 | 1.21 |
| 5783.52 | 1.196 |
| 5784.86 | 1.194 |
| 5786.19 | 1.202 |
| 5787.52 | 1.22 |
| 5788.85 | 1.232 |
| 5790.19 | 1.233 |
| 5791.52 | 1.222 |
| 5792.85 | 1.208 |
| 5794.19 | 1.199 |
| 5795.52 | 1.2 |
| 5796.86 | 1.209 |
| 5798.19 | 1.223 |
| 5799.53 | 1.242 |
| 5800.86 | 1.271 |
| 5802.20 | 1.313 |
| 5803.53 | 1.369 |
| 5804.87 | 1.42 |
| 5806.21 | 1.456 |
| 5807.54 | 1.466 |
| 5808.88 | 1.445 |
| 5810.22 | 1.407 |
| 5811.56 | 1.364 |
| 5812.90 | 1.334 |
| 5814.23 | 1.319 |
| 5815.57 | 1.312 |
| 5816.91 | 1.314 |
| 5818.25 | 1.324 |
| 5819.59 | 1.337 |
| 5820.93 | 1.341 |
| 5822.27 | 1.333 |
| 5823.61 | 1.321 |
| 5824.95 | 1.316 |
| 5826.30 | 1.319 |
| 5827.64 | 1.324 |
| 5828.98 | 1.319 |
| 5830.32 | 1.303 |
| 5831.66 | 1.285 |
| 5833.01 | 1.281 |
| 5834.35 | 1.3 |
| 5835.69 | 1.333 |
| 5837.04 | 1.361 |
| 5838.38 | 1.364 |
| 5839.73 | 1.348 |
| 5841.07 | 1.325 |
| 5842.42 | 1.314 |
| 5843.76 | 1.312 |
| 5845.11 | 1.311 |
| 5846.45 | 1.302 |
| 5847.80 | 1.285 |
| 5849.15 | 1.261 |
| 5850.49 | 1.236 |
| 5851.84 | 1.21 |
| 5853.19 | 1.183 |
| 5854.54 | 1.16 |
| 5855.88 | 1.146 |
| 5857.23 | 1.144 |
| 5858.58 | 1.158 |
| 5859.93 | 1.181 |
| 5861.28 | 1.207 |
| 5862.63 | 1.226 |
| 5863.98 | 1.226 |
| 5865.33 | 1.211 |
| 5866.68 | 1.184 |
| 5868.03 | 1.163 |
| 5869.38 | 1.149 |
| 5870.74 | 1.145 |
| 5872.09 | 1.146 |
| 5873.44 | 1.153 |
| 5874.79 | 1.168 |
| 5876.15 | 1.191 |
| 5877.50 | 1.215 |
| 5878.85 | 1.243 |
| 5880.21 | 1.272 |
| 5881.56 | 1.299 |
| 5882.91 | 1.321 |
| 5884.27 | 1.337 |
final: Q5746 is 0.0 angstrom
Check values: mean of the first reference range 1.22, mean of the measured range 1.29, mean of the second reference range 1.33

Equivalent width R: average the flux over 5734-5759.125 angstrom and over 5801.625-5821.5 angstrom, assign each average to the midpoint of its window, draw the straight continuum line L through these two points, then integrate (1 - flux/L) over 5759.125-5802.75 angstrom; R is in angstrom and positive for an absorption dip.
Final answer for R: 2.1 angstrom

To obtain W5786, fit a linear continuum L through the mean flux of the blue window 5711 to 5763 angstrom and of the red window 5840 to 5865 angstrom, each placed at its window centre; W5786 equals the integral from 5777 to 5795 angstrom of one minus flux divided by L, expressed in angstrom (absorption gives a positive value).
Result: 0.9 angstrom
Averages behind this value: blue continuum 1.31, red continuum 1.23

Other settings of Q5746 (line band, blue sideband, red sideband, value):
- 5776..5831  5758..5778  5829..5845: 1.4 angstrom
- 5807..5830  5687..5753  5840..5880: -2.3 angstrom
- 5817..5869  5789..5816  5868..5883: -0.8 angstrom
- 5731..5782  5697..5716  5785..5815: -0.5 angstrom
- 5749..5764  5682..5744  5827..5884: -1.5 angstrom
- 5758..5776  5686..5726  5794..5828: -0.7 angstrom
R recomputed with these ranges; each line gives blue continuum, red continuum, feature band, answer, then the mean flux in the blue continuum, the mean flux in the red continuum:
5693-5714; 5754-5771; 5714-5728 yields -1.0 angstrom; 1.2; 1.36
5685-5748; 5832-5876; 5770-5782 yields -0.4 angstrom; 1.23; 1.23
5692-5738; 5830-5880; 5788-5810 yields -1.0 angstrom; 1.25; 1.24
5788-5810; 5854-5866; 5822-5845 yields -1.6 angstrom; 1.3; 1.19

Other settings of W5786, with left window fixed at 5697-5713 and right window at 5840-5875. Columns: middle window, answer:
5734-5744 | -0.1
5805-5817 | -1.6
